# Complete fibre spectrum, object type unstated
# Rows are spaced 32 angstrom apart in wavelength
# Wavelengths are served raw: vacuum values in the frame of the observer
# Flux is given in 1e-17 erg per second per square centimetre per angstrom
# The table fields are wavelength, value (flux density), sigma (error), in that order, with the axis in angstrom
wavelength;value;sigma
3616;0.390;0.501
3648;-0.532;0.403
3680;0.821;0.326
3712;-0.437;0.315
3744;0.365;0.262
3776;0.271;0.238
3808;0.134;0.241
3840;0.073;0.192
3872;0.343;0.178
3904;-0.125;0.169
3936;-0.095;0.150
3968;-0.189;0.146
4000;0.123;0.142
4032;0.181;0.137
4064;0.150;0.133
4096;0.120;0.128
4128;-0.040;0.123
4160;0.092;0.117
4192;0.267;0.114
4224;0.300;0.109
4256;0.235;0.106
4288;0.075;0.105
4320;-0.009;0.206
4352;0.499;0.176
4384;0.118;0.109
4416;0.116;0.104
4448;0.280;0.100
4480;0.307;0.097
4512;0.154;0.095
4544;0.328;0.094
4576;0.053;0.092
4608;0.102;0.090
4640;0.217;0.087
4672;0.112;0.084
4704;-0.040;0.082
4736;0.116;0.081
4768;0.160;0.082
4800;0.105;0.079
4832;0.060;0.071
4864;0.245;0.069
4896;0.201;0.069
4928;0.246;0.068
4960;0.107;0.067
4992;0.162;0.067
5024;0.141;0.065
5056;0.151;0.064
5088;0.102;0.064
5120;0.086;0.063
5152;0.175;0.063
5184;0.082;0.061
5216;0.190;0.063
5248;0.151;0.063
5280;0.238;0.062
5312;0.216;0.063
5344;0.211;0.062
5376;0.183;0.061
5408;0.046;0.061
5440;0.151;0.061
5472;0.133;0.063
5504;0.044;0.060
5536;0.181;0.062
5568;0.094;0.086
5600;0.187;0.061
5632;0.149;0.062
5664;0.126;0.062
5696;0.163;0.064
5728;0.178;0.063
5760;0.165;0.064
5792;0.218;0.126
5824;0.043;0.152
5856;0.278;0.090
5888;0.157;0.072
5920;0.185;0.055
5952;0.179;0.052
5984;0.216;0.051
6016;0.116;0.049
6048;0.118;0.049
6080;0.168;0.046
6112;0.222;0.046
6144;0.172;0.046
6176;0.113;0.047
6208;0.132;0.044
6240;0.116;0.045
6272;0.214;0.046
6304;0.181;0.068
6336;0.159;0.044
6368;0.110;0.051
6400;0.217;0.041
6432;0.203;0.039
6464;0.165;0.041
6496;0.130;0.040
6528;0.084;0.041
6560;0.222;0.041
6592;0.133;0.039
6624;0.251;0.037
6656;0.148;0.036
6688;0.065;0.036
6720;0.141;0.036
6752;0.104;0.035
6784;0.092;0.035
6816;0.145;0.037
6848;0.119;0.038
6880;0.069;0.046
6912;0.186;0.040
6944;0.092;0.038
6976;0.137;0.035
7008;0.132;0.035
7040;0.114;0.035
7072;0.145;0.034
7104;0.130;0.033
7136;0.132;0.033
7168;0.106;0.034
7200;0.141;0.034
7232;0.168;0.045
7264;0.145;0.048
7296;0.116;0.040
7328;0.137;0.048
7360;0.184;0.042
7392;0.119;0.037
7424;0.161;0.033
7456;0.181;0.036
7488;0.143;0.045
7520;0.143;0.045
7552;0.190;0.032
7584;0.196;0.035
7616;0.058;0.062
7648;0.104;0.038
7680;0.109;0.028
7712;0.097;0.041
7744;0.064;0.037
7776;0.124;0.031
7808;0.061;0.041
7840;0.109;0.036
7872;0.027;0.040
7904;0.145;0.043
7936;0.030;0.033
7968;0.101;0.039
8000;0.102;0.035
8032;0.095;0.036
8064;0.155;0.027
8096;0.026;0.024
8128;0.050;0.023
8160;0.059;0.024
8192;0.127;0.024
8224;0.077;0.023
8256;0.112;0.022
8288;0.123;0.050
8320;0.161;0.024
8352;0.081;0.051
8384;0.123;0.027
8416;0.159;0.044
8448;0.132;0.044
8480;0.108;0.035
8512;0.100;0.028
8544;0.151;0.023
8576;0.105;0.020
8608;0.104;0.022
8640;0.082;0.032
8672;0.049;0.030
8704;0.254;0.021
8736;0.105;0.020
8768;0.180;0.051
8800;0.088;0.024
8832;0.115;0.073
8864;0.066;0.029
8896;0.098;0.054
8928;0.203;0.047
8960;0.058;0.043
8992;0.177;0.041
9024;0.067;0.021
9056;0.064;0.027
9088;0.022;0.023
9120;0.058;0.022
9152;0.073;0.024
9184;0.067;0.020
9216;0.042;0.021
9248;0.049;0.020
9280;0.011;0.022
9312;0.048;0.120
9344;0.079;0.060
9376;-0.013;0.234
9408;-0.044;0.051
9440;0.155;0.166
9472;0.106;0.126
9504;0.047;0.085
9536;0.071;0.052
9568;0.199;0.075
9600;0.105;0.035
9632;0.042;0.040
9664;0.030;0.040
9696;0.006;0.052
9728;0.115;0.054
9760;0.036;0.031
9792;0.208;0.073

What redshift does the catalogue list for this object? 0.324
